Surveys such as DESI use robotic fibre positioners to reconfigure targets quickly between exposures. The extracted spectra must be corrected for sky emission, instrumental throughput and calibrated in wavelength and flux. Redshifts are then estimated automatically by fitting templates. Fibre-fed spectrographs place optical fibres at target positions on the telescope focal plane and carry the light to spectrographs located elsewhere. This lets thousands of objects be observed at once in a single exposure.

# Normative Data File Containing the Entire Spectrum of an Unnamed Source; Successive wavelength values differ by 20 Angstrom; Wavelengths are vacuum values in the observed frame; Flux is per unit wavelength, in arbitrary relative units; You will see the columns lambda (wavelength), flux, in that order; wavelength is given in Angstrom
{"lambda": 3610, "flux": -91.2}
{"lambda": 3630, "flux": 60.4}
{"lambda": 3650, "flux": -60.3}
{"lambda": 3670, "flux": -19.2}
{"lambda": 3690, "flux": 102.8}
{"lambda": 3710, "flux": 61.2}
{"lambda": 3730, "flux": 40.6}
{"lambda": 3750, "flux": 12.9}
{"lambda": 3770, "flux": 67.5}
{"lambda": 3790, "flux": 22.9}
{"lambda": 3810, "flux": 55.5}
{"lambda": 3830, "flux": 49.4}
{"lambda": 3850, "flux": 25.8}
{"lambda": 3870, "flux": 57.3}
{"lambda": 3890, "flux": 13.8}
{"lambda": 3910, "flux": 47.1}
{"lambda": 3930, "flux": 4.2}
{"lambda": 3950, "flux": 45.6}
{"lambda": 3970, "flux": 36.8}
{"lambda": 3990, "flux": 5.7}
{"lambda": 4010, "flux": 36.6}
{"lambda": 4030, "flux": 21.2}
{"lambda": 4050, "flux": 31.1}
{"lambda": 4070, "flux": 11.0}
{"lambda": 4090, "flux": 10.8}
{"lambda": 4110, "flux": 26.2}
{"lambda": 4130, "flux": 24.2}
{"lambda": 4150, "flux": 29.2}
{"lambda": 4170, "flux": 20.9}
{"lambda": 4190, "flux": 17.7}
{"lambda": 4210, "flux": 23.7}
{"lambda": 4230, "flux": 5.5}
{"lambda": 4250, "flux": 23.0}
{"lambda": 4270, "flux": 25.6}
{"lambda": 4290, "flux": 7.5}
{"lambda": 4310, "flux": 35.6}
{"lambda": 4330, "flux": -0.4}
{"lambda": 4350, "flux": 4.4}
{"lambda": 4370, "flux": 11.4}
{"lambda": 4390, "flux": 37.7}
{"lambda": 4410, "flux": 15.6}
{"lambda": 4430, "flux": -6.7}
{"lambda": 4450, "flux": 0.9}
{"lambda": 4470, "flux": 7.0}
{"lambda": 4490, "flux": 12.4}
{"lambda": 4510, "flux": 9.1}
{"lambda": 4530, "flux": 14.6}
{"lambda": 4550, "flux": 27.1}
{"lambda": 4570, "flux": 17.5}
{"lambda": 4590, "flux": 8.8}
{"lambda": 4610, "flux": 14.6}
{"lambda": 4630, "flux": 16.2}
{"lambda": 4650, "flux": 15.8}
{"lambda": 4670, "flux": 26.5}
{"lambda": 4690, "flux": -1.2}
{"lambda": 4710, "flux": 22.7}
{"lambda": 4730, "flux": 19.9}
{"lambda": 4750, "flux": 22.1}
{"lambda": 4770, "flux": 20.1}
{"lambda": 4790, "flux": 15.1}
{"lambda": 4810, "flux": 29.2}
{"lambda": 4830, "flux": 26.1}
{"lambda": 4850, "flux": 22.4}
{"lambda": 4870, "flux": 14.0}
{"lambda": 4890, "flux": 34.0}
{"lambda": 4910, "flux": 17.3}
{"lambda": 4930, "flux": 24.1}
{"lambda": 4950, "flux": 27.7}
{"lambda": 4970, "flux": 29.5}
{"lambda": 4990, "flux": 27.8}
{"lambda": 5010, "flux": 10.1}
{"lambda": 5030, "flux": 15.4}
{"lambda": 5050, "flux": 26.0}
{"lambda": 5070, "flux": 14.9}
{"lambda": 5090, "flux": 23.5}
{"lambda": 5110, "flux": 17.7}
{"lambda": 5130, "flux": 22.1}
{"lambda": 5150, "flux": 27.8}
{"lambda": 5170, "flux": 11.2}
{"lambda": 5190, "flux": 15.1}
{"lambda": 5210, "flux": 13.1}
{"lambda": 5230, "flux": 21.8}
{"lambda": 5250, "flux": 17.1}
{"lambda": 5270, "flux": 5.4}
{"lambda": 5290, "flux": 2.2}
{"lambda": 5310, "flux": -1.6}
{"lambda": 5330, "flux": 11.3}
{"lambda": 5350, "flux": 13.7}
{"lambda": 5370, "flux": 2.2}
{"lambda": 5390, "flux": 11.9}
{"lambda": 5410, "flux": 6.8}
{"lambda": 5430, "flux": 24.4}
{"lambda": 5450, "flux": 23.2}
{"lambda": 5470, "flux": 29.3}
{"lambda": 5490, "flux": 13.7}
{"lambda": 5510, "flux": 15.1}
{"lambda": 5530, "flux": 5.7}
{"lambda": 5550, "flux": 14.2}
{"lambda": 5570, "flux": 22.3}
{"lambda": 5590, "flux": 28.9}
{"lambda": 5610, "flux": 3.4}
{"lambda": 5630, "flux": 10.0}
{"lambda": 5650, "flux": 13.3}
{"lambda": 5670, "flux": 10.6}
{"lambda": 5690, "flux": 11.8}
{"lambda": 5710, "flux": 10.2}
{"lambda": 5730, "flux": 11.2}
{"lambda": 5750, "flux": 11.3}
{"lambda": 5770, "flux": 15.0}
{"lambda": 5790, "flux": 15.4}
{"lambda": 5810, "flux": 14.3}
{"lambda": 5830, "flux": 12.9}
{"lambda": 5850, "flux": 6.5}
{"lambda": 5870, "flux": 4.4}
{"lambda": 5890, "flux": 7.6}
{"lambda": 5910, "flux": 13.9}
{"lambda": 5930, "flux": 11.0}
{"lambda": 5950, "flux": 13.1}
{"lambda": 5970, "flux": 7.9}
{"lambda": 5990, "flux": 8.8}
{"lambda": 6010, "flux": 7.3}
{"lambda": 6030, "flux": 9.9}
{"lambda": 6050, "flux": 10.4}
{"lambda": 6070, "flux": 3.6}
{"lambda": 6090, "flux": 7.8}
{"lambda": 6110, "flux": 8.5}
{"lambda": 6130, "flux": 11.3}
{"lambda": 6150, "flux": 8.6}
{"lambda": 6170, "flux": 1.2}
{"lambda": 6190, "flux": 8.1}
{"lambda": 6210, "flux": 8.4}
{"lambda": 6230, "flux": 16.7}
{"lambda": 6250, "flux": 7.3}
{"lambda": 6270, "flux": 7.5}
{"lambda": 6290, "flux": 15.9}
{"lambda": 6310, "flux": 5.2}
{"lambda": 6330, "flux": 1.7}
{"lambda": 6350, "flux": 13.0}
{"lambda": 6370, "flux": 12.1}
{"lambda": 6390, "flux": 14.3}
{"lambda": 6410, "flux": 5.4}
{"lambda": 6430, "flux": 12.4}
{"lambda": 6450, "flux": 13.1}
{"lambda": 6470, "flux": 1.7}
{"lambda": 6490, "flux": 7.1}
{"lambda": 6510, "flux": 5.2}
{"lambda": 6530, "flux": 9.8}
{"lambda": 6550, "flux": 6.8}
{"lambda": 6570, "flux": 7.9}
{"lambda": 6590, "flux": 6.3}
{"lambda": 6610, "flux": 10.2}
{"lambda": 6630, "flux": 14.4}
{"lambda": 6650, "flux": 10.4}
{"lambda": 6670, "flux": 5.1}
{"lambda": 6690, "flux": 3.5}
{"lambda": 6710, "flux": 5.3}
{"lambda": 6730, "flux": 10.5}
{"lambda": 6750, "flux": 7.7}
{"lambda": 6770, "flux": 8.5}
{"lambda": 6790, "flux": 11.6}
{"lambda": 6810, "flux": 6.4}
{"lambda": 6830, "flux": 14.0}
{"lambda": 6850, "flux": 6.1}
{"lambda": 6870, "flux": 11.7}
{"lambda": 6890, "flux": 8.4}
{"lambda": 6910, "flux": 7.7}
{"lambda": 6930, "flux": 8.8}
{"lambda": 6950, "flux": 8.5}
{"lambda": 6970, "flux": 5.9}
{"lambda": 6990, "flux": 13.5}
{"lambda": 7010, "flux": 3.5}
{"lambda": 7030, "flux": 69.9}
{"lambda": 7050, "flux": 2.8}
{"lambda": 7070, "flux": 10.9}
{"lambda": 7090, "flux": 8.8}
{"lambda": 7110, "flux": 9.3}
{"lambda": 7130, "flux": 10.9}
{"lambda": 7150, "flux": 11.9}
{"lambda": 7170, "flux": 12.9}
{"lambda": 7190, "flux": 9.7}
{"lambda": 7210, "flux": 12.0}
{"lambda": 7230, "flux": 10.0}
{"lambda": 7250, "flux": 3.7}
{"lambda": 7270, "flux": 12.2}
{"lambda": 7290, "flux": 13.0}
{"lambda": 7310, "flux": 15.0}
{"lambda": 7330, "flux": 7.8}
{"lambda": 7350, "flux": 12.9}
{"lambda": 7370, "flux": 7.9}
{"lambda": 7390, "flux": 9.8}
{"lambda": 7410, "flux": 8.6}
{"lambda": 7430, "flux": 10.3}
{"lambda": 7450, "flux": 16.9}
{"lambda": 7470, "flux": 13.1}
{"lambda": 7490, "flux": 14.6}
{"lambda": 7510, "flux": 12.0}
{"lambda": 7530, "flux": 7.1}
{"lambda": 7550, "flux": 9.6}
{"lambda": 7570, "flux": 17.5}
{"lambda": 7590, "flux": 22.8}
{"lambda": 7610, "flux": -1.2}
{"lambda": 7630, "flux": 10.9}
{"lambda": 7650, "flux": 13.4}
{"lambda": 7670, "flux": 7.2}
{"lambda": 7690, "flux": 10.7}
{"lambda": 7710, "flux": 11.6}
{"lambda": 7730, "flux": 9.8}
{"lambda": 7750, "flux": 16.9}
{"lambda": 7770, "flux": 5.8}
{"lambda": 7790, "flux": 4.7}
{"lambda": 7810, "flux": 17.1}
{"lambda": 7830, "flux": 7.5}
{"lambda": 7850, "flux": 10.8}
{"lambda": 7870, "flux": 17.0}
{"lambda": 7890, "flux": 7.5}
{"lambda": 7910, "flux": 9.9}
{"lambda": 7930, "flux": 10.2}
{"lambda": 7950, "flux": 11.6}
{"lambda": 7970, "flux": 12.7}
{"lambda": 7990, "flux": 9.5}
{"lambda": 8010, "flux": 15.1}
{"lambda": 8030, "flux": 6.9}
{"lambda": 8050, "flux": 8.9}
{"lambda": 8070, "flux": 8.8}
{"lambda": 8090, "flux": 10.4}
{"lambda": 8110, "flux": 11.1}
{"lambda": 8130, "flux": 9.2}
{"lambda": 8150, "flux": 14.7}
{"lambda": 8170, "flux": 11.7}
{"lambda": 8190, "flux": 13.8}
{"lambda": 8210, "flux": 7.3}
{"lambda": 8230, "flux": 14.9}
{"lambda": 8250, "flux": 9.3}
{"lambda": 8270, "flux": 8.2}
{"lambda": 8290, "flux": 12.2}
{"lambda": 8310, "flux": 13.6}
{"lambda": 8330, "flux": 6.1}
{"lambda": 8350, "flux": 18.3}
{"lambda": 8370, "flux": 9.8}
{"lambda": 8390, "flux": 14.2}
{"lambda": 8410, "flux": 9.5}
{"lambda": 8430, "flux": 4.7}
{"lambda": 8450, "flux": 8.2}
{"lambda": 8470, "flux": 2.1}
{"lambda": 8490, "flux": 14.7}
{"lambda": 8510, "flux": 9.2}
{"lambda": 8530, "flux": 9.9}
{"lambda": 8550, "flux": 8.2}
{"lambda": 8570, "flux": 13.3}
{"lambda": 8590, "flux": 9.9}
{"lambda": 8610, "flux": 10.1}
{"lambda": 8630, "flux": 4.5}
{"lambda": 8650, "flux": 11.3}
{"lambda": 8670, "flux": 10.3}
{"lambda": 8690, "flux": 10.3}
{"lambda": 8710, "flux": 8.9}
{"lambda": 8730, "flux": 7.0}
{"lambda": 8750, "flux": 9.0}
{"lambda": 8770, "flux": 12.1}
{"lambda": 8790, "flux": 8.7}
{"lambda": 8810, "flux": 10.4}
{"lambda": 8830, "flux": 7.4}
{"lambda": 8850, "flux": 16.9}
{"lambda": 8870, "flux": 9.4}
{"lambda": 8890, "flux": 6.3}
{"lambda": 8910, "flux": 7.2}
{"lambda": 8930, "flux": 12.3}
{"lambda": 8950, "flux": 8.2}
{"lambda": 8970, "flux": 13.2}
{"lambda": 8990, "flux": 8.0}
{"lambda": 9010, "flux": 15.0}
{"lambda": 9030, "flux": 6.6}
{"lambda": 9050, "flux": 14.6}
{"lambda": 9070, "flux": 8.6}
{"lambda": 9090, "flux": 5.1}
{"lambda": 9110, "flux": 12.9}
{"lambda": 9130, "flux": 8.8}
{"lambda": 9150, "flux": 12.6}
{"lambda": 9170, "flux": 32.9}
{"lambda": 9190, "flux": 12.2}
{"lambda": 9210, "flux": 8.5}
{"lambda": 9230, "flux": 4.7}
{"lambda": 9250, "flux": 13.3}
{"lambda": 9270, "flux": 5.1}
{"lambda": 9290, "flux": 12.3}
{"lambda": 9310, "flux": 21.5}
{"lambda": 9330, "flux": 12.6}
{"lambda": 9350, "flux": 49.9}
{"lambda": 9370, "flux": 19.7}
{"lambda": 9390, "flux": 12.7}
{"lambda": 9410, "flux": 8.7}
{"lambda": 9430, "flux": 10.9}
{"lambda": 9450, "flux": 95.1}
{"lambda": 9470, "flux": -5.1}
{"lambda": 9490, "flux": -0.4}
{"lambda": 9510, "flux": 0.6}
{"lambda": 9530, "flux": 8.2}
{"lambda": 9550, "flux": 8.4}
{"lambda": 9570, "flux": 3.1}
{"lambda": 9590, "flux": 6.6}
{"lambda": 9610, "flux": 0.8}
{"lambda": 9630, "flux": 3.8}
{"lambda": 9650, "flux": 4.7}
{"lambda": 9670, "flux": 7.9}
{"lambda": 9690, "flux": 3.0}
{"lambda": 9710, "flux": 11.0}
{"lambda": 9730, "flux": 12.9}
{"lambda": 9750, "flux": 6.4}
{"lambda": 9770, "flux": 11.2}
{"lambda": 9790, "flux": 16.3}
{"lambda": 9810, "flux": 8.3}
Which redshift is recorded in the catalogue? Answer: 0.887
